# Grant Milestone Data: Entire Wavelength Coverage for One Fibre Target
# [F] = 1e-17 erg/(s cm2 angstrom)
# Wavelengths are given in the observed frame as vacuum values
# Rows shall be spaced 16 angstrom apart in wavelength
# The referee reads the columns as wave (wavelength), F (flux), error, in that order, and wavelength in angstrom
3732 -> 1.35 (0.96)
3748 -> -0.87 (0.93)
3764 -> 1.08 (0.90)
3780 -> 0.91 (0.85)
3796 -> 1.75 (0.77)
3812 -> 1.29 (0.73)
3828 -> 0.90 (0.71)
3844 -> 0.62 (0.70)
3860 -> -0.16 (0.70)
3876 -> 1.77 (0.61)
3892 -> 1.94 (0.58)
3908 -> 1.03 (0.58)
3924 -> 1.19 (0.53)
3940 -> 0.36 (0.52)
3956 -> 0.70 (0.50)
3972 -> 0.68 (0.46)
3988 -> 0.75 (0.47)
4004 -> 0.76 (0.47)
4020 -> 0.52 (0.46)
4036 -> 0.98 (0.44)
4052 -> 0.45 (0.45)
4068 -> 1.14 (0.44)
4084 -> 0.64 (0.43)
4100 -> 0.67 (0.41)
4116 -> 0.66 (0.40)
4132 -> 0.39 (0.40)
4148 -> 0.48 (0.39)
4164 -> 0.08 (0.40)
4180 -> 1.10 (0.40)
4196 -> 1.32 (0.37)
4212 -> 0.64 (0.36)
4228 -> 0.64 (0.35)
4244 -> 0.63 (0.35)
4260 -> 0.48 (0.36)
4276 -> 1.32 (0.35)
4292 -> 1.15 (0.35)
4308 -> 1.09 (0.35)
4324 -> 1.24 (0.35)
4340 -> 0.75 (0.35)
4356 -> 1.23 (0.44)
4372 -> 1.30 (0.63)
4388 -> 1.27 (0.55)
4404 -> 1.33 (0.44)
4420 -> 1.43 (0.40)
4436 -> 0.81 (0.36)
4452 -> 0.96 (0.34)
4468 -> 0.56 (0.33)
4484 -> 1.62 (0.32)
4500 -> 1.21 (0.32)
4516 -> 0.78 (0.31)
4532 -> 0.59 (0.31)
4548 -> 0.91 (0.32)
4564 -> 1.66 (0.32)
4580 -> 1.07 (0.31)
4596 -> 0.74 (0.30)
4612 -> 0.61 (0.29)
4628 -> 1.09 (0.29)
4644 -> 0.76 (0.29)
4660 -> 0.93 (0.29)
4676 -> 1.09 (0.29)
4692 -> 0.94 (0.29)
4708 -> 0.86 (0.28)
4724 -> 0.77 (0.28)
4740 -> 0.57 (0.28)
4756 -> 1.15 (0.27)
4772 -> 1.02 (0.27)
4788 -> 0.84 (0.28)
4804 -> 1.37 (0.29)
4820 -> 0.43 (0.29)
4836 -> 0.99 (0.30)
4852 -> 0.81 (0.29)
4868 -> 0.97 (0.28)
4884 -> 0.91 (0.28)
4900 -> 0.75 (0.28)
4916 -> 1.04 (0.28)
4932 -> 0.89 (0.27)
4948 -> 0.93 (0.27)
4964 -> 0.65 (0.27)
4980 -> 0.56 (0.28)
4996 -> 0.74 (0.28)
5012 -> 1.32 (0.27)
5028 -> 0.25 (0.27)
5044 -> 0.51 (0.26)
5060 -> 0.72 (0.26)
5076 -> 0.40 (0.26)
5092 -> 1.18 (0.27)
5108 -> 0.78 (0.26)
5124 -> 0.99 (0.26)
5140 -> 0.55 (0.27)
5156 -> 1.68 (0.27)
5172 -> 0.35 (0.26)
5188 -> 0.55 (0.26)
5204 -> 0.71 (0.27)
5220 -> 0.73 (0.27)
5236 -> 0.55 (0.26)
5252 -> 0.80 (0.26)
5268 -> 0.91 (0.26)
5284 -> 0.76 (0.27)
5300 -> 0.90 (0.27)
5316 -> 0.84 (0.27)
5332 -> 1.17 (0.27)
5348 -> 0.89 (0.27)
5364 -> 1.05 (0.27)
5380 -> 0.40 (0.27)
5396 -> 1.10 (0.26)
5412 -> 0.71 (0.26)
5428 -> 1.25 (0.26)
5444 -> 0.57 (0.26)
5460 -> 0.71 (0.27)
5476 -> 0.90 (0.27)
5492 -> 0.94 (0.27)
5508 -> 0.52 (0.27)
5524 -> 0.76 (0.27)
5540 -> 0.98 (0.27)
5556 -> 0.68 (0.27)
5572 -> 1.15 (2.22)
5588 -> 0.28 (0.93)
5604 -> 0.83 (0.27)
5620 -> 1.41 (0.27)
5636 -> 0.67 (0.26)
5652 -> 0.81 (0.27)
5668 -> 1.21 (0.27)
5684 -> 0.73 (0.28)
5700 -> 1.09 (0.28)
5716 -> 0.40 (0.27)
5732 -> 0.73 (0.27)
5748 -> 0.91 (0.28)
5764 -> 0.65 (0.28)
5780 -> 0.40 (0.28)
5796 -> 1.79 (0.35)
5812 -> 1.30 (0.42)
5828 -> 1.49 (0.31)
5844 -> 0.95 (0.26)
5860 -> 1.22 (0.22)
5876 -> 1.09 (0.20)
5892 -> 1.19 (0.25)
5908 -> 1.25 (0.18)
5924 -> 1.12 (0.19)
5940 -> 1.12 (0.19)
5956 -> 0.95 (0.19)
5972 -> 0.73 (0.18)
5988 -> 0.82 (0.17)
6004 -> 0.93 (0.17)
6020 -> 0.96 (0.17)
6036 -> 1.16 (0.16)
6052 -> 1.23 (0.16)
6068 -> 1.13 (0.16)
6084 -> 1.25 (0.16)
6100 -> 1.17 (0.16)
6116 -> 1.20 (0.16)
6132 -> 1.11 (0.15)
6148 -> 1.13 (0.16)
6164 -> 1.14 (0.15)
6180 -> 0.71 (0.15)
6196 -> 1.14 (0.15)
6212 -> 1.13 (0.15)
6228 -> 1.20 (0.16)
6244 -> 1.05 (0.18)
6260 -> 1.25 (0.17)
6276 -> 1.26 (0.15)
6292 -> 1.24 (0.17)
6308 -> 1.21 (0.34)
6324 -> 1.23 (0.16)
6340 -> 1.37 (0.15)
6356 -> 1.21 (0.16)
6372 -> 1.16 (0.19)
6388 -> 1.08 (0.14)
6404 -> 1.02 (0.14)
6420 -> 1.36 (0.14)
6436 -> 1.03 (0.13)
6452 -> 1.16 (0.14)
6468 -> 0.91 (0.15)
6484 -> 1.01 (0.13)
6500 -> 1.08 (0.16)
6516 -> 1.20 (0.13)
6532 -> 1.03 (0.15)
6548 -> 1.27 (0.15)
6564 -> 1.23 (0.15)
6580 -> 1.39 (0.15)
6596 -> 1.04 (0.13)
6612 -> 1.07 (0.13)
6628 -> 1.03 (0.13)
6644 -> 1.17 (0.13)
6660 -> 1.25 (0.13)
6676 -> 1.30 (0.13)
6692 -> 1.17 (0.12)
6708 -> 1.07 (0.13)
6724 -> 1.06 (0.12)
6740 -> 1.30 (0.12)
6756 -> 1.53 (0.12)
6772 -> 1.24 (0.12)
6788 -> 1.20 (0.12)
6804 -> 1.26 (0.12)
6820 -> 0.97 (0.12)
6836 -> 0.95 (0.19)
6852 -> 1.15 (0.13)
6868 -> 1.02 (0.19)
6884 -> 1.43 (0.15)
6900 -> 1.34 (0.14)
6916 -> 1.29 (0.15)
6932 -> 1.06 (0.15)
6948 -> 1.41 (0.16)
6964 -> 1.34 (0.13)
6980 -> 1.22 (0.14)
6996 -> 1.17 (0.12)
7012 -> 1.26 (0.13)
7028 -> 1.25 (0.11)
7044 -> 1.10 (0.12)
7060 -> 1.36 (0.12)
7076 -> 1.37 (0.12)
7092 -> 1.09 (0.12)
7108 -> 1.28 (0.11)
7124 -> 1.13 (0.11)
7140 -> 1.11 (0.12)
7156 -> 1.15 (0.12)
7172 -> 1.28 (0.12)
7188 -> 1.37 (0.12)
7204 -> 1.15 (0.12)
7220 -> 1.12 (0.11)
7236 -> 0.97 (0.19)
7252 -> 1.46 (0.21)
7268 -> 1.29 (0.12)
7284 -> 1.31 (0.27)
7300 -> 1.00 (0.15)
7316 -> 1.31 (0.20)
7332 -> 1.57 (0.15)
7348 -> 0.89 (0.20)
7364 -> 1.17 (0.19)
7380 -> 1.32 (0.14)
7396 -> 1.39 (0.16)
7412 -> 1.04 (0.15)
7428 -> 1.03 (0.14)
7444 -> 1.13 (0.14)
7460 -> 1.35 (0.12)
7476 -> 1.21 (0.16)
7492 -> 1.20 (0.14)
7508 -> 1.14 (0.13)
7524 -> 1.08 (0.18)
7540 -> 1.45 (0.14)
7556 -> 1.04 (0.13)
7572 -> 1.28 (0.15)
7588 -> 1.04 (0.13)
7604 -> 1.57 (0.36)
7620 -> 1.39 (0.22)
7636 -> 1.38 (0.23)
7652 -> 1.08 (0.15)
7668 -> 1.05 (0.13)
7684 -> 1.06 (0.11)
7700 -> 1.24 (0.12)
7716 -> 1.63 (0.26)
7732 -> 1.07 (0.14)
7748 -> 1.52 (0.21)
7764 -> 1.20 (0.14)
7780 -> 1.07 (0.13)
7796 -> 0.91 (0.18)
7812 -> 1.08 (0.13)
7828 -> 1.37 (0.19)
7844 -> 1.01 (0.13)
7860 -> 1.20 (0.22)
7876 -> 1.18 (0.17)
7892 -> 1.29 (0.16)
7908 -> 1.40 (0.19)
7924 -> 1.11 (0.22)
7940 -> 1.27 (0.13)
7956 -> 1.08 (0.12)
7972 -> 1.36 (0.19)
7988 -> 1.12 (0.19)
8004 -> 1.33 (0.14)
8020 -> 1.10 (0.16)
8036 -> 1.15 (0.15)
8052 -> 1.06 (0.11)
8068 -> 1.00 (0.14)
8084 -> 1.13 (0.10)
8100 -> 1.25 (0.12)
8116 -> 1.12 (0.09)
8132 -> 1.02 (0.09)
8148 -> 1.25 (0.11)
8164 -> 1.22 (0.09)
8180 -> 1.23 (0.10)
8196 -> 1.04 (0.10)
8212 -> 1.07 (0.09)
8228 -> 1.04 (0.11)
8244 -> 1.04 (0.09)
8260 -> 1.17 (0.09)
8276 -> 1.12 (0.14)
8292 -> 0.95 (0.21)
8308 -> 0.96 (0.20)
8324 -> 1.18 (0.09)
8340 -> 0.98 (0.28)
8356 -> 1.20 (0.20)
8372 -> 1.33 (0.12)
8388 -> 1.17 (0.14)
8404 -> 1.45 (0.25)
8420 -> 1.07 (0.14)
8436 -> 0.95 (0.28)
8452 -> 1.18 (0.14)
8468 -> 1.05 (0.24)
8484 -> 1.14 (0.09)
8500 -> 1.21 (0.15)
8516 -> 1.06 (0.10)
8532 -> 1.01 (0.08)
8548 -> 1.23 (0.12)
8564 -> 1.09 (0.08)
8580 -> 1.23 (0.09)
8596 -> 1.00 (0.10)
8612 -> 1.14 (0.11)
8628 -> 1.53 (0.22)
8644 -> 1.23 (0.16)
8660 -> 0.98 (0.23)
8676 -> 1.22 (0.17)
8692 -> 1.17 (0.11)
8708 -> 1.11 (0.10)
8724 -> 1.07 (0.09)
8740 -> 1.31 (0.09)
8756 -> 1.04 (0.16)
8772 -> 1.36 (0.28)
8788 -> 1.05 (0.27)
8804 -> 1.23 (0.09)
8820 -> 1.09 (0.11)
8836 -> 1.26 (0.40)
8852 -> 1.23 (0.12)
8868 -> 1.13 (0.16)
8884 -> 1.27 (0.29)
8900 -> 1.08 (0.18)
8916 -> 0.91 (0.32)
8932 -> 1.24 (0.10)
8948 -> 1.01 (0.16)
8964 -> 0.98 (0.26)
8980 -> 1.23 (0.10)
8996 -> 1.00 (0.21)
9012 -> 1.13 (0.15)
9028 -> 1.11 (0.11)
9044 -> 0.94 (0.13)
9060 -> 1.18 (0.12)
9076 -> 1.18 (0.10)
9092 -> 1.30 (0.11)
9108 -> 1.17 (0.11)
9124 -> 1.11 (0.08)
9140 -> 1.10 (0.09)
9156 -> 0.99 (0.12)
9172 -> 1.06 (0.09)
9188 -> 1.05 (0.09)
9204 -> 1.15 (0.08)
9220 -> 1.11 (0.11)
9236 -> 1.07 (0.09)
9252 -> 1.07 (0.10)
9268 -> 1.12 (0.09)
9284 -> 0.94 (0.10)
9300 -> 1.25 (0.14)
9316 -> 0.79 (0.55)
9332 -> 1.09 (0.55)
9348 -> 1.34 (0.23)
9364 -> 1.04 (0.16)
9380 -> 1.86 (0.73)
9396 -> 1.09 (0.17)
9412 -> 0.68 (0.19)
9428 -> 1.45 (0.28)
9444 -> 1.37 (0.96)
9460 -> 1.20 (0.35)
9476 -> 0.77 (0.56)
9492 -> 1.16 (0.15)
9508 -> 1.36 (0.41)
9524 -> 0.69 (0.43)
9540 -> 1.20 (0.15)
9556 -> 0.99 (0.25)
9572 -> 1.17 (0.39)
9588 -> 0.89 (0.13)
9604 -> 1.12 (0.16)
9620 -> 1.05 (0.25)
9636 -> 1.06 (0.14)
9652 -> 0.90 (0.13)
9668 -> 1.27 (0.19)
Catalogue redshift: 0.51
